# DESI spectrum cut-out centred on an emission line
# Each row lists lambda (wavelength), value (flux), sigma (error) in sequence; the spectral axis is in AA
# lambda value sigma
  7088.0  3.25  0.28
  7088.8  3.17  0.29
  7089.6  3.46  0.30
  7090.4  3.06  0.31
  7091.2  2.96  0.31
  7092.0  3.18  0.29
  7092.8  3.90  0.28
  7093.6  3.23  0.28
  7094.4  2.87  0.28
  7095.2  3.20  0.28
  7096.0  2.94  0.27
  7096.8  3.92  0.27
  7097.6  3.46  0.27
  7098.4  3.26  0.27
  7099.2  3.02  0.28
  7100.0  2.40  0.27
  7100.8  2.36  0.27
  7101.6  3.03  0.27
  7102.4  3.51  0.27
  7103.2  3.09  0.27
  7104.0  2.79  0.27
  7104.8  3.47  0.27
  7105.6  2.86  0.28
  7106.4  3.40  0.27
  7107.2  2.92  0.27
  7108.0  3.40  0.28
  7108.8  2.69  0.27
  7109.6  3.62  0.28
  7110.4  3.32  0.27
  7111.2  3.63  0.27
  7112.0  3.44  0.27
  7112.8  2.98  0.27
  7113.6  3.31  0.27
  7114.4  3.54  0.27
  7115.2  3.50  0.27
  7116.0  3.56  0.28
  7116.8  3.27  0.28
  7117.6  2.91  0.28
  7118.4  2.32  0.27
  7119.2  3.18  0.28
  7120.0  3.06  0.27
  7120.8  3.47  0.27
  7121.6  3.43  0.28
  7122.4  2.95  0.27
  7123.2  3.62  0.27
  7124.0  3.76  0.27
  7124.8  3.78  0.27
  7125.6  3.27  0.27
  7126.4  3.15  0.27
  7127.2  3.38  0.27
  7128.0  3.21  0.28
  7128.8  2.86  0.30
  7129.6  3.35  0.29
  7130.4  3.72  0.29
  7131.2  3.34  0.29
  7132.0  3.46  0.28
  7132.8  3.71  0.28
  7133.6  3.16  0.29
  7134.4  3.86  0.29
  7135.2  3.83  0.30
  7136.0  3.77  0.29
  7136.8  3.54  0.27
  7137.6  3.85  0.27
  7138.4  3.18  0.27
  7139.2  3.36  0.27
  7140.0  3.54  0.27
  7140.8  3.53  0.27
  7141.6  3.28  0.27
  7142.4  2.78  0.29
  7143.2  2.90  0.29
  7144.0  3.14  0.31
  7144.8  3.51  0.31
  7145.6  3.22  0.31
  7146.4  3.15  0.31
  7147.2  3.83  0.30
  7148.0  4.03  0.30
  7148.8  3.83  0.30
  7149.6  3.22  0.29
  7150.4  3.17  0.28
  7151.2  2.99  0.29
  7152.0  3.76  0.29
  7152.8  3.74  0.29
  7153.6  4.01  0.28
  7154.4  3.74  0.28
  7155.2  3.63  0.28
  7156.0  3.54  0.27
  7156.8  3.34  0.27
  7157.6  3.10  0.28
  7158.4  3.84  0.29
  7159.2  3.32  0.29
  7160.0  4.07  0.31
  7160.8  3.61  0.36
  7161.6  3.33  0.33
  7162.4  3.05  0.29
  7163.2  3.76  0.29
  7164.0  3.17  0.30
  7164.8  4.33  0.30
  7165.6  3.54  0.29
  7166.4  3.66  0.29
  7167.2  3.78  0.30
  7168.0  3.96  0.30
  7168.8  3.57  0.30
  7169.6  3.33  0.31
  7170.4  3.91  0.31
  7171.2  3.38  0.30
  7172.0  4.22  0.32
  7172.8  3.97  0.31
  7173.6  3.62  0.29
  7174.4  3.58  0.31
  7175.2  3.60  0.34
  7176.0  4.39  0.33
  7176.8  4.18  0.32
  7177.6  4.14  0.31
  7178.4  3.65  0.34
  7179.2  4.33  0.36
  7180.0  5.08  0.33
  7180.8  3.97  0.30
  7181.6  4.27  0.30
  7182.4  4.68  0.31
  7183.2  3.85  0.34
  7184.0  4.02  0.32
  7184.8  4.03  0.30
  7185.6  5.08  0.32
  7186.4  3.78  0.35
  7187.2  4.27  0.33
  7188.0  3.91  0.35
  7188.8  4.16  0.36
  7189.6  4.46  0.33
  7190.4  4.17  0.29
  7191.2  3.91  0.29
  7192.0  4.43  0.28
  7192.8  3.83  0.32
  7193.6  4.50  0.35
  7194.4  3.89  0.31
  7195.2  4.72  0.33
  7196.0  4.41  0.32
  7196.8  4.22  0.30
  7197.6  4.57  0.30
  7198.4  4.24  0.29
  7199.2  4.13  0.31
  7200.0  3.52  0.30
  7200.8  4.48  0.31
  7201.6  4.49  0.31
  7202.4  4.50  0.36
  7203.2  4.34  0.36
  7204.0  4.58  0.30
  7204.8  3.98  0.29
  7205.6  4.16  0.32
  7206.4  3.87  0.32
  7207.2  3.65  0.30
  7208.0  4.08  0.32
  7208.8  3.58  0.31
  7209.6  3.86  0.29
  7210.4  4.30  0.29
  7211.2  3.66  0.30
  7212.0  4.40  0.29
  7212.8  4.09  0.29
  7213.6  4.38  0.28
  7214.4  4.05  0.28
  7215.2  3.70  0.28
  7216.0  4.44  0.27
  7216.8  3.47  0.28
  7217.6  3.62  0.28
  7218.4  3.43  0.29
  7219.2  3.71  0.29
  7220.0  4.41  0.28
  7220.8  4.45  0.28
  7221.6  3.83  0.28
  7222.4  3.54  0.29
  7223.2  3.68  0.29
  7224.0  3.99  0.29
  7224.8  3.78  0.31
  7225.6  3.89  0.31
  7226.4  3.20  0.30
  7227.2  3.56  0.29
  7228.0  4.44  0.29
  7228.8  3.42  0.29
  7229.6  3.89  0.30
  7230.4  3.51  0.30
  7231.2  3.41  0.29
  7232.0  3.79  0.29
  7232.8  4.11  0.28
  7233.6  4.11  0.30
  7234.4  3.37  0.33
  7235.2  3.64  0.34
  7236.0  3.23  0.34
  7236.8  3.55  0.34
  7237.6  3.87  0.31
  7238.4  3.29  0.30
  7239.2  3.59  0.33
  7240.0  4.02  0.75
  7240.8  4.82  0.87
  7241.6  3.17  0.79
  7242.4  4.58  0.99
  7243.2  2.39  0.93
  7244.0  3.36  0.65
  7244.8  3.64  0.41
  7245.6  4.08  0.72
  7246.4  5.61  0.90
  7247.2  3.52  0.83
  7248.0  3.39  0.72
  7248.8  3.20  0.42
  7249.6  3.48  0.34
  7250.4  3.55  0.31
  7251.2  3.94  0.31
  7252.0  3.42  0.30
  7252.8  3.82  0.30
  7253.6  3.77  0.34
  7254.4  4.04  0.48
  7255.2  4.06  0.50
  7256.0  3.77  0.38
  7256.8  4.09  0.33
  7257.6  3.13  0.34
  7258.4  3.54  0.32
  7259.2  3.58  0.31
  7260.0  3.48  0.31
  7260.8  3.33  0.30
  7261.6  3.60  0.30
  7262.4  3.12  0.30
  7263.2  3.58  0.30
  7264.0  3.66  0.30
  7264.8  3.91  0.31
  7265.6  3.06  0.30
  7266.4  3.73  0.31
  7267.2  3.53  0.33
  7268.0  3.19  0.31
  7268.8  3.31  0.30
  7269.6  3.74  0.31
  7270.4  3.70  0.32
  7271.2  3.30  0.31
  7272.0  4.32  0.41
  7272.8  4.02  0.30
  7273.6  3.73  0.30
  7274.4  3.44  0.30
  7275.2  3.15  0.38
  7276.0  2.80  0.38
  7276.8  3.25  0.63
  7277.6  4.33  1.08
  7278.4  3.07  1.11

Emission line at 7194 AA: Mg II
